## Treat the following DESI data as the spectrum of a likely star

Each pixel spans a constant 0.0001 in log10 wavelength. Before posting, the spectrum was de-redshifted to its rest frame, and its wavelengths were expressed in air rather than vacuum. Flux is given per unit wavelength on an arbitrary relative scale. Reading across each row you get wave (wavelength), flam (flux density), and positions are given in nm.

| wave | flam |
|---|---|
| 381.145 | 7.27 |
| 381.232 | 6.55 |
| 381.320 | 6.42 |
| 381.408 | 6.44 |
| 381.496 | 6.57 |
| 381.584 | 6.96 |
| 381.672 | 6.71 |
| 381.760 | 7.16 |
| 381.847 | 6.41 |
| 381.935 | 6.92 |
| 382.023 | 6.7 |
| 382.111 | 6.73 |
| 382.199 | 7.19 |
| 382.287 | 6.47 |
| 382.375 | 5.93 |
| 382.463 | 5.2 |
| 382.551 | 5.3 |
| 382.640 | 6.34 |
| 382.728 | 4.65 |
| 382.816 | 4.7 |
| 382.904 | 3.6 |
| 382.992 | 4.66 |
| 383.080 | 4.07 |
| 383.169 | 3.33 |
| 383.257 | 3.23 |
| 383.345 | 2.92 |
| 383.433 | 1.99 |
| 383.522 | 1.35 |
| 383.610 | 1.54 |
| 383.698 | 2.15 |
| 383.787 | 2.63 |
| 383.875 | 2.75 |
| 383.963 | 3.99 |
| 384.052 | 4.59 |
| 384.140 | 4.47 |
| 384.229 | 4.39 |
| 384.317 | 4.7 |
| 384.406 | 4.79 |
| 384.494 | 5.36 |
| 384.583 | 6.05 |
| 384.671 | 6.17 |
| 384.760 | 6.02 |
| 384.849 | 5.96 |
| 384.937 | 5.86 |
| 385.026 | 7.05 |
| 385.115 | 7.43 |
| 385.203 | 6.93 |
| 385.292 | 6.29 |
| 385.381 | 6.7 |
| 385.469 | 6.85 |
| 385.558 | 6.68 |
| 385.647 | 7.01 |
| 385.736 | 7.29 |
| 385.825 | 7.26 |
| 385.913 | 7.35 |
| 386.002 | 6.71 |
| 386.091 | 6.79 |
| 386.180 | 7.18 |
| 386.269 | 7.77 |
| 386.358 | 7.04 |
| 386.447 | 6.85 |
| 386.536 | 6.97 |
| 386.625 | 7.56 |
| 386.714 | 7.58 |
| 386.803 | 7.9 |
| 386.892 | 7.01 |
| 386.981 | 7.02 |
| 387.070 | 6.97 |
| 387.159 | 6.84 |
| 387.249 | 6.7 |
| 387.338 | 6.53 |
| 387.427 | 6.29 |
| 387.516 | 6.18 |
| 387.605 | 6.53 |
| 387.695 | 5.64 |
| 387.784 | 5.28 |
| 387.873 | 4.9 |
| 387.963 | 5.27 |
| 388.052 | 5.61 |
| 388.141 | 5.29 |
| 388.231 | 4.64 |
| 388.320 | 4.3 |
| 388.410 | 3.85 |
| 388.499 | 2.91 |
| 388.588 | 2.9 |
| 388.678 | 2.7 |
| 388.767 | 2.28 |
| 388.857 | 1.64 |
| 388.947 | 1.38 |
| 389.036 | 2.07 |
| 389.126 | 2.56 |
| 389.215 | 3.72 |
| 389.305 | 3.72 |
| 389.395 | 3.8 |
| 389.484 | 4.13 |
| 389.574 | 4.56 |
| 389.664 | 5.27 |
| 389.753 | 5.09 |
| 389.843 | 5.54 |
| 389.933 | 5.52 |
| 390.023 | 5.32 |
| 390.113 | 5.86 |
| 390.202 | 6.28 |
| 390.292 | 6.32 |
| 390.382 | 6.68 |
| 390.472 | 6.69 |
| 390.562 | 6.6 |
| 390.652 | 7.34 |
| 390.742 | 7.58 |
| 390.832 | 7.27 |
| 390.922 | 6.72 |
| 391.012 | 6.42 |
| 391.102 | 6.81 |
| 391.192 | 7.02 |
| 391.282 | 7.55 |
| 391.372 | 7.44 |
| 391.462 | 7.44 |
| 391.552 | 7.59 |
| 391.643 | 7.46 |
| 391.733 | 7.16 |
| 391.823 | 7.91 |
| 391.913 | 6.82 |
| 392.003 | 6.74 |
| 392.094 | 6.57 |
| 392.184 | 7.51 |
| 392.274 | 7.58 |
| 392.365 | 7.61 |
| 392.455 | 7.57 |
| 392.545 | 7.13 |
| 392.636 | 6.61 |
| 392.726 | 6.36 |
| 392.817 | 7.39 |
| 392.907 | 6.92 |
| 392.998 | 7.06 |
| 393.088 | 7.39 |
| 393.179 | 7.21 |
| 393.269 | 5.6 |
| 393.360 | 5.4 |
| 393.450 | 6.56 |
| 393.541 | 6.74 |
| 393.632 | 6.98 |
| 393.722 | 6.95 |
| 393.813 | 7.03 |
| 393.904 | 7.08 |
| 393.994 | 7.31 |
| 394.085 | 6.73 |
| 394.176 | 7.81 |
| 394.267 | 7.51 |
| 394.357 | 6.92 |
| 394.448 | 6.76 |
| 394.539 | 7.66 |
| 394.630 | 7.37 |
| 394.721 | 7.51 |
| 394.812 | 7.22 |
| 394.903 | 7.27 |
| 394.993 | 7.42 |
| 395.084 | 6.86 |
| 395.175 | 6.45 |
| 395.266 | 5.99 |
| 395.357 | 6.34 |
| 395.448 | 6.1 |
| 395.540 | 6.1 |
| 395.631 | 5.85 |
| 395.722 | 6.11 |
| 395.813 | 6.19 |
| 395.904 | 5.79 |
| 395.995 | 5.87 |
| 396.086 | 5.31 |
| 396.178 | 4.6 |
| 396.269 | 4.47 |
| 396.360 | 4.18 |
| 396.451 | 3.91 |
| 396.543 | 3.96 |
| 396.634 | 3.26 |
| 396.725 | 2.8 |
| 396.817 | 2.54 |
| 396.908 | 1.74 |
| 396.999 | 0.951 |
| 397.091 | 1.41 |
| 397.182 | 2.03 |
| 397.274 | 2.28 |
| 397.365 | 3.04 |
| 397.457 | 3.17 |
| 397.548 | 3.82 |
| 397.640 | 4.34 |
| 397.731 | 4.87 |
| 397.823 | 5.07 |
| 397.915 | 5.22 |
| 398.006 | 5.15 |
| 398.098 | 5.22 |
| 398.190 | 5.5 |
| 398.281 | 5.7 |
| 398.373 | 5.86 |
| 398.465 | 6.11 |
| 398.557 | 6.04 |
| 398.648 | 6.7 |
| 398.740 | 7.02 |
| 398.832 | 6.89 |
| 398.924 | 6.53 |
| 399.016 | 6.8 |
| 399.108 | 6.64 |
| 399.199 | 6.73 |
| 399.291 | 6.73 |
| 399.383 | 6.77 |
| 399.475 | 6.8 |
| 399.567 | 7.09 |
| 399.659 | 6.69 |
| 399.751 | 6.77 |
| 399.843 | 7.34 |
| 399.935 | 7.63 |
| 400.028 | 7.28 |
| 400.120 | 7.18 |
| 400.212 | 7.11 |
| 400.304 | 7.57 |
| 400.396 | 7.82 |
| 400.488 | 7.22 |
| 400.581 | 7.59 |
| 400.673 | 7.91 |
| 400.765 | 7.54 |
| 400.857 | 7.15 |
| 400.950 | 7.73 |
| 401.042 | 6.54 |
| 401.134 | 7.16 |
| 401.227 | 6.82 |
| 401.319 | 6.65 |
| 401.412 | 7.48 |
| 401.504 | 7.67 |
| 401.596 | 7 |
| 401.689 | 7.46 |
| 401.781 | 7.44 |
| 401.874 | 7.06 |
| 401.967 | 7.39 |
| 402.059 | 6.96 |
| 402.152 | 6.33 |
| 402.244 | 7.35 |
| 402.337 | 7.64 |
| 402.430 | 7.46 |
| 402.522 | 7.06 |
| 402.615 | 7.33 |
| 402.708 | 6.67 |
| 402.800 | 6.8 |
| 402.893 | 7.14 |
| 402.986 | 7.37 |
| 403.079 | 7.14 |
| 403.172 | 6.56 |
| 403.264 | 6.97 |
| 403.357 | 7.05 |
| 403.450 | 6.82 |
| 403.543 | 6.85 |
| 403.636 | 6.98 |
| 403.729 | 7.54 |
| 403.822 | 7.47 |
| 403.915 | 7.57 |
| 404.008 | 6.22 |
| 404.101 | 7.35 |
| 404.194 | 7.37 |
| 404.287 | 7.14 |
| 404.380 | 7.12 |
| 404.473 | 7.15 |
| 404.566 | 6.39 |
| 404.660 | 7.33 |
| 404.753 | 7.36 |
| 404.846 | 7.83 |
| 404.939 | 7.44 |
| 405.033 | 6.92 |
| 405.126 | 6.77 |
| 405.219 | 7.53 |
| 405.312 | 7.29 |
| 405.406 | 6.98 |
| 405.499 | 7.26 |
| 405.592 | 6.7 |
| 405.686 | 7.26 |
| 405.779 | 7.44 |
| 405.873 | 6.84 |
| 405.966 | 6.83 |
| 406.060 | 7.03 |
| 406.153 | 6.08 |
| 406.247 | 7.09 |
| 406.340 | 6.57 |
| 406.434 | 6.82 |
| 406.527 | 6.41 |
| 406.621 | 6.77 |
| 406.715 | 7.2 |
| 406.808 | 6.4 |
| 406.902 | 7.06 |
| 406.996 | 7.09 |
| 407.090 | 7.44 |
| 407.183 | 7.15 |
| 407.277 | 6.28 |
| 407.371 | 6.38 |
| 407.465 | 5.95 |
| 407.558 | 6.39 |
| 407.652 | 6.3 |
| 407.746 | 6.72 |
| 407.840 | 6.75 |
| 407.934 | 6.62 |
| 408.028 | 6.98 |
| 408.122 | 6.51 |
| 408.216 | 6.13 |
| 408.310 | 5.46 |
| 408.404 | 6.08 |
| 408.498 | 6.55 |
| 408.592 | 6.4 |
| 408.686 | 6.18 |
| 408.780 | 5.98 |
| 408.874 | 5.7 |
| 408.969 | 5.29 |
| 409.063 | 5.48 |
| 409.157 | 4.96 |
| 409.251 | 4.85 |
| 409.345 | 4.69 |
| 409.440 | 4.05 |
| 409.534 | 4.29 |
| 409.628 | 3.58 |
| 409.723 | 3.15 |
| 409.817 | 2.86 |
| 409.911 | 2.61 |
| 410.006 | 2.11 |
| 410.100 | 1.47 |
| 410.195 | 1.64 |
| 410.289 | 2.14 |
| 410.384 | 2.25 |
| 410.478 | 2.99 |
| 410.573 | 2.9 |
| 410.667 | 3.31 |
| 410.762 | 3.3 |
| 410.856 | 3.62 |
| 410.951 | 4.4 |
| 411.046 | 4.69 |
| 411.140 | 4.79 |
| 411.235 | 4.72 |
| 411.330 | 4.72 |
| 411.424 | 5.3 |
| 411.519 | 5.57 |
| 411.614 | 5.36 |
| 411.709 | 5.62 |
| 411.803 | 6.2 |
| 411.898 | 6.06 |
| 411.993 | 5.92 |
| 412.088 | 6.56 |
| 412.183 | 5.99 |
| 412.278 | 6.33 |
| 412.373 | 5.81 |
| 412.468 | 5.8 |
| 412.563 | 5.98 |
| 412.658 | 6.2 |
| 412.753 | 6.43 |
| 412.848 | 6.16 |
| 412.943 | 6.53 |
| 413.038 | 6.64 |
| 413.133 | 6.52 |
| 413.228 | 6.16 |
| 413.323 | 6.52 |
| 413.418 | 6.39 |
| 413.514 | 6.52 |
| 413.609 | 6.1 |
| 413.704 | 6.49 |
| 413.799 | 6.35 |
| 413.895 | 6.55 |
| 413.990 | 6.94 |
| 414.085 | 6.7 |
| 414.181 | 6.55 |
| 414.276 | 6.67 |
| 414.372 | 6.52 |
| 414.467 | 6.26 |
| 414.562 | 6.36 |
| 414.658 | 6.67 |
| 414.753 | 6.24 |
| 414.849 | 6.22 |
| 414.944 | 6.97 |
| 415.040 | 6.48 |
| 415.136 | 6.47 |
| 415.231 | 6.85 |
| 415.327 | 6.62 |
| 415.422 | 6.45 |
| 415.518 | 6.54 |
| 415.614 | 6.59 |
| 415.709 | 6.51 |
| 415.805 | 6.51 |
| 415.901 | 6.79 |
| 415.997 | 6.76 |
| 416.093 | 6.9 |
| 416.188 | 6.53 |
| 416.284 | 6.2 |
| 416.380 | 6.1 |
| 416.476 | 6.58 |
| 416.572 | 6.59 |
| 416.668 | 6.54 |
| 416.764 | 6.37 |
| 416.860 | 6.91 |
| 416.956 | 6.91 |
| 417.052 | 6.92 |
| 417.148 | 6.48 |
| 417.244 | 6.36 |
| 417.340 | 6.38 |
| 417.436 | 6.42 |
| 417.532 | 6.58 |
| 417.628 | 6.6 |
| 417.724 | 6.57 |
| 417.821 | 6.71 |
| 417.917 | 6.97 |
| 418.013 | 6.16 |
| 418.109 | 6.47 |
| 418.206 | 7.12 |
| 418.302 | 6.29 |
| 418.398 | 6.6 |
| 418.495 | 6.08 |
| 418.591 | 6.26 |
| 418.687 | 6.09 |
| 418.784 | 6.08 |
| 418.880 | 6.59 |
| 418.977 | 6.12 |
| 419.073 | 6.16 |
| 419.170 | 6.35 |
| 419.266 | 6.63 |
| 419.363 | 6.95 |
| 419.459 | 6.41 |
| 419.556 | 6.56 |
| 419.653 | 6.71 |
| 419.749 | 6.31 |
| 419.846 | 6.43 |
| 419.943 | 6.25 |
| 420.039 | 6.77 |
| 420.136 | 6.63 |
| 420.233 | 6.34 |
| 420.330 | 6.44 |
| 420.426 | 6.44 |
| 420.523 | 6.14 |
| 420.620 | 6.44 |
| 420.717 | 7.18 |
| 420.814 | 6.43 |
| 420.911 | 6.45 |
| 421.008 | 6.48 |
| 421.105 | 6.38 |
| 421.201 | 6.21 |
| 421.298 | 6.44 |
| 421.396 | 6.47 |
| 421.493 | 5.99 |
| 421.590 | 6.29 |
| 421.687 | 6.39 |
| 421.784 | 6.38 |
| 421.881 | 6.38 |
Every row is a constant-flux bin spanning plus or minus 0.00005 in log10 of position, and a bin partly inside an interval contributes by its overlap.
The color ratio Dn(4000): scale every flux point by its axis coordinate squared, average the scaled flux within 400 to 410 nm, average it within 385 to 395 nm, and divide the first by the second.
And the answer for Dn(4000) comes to 1.14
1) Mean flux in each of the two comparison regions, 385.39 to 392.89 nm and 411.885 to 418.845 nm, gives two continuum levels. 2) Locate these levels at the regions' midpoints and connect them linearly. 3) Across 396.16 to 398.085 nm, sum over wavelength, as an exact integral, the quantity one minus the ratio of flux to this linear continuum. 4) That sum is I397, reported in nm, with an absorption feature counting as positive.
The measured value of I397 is 0.84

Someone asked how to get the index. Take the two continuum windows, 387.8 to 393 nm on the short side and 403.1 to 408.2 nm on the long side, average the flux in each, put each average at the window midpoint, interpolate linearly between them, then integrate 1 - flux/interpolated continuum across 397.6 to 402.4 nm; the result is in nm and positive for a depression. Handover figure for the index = -0.21 nm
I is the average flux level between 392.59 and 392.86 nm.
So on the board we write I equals 6.76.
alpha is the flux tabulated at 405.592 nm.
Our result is 6.7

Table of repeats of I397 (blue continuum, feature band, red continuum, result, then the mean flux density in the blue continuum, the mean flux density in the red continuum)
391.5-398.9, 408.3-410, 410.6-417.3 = 0.351 nm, 5.89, 6.13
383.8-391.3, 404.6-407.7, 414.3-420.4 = -0.355 nm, 5.69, 6.51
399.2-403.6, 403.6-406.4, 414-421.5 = -0.035 nm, 7.15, 6.51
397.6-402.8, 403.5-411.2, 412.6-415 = 0.901 nm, 6.79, 6.47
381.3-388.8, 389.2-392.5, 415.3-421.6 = -0.399 nm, 5.58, 6.49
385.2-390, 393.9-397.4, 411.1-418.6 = 0.259 nm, 5.53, 6.35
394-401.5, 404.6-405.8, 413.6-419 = -0.203 nm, 5.95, 6.52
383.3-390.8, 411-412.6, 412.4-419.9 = 0.179 nm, 5.36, 6.49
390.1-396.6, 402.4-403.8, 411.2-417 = -0.117 nm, 6.67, 6.33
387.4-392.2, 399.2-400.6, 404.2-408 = -0.172 nm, 5.48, 6.91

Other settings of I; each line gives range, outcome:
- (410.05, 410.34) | 1.76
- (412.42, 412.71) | 6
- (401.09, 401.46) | 7.02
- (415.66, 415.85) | 6.53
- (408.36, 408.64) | 6.35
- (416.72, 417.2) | 6.72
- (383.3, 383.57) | 2.08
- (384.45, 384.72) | 5.86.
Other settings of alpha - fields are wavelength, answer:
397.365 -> 3.04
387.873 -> 4.9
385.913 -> 7.35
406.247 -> 7.09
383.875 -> 2.75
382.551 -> 5.3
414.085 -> 6.7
